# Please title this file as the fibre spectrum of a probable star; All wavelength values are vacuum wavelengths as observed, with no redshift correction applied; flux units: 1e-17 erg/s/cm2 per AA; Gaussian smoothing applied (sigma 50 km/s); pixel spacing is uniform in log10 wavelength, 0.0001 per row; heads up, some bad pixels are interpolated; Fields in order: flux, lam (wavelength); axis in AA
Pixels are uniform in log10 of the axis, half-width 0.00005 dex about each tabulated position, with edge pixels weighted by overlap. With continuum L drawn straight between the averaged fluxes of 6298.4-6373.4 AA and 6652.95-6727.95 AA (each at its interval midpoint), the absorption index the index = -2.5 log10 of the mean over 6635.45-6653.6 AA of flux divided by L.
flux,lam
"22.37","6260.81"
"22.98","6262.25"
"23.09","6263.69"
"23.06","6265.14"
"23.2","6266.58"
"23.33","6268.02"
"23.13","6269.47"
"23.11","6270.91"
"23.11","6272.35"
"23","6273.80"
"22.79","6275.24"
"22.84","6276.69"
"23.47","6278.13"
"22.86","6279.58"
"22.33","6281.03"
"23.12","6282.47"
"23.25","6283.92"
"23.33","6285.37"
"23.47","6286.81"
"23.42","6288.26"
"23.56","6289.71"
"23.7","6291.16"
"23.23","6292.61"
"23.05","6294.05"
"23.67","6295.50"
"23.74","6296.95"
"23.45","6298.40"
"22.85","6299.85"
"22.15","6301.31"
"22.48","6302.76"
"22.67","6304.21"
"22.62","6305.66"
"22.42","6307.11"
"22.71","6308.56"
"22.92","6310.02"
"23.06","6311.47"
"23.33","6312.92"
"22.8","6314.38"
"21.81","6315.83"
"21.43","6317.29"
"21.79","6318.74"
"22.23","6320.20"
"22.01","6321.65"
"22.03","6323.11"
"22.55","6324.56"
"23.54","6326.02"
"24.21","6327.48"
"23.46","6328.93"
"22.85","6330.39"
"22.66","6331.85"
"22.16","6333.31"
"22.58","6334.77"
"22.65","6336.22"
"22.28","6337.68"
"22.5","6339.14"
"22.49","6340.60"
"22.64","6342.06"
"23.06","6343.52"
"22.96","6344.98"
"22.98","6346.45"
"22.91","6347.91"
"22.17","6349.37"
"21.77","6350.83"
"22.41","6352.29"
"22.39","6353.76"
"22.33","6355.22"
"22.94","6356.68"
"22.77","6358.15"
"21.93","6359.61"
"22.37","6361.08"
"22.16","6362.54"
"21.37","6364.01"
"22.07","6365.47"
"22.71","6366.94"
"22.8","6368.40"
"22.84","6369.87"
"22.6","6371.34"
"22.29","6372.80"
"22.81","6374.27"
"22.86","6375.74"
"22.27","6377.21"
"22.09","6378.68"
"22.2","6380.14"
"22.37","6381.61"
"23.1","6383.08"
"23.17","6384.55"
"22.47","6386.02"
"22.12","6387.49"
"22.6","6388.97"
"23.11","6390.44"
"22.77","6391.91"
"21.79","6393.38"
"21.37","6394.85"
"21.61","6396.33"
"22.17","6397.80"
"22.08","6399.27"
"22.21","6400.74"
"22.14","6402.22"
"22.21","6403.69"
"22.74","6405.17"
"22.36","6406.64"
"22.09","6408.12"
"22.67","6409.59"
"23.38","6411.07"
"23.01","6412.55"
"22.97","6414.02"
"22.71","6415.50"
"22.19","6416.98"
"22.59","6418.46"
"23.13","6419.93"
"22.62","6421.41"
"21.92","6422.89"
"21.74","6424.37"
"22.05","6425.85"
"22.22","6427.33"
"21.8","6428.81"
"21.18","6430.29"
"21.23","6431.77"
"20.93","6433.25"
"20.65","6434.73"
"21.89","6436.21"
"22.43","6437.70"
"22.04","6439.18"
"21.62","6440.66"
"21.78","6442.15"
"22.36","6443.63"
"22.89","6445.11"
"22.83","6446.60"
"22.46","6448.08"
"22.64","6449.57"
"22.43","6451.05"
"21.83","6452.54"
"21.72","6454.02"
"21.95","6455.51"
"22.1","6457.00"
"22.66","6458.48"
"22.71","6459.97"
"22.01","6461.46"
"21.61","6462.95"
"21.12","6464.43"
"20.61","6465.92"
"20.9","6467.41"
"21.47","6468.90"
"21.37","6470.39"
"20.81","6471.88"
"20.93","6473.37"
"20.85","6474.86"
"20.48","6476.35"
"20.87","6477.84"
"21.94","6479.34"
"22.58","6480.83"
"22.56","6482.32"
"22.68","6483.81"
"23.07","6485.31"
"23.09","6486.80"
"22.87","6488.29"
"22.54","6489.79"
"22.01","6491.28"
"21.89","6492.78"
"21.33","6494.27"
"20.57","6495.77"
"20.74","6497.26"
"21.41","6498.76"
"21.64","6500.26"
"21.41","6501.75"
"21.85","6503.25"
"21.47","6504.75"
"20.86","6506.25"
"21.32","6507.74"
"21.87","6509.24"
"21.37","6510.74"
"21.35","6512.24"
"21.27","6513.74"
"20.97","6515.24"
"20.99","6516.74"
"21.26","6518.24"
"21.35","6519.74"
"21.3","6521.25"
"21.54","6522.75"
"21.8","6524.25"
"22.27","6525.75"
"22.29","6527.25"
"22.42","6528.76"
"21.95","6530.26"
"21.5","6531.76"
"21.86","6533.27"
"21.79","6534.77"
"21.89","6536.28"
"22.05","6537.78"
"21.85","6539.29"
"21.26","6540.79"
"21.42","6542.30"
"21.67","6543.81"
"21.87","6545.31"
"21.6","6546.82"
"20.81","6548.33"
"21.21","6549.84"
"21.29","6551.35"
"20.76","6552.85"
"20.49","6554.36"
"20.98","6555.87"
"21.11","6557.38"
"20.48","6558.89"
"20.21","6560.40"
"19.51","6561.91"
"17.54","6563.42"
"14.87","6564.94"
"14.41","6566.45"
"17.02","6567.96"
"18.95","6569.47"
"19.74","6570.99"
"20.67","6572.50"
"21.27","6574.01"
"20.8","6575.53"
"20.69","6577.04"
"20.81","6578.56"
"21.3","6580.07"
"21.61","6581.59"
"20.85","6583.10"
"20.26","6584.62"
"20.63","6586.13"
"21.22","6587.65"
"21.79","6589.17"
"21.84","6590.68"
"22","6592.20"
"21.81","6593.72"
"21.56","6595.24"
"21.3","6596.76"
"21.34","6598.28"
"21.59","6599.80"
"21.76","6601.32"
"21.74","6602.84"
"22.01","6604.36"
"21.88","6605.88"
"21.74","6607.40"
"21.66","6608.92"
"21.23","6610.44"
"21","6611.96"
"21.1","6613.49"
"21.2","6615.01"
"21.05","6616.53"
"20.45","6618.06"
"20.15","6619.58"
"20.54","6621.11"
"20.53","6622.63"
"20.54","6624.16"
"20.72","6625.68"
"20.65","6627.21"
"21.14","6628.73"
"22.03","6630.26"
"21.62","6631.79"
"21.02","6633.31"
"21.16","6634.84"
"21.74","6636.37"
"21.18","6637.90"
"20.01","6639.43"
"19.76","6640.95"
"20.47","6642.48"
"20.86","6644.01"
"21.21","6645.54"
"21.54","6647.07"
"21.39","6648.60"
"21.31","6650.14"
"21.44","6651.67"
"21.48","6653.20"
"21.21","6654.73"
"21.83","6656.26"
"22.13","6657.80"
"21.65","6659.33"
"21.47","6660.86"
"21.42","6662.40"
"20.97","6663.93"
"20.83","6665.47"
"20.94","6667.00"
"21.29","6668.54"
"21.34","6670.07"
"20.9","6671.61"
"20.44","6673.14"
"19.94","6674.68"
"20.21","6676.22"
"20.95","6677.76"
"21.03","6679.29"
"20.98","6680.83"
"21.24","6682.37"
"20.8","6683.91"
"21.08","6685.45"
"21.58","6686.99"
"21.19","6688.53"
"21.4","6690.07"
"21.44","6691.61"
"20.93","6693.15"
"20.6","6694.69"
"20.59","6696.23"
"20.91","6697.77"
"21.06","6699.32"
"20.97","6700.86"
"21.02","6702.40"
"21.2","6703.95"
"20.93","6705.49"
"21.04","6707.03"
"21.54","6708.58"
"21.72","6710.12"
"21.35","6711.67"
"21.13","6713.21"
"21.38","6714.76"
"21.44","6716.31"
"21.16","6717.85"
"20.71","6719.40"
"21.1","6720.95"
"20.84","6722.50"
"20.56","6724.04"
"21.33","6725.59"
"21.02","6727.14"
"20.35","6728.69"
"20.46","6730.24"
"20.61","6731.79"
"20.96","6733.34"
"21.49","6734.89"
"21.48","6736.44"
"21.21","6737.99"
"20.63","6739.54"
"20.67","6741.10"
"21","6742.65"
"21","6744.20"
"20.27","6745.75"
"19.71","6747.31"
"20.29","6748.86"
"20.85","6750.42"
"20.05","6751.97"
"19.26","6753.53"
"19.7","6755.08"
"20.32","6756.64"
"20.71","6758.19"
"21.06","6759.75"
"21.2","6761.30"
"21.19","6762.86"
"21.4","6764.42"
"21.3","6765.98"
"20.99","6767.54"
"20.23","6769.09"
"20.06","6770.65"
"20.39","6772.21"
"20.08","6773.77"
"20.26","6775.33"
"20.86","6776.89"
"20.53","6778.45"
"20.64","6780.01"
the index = 0.01 mag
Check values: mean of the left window 22.6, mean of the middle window 21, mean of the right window 21.1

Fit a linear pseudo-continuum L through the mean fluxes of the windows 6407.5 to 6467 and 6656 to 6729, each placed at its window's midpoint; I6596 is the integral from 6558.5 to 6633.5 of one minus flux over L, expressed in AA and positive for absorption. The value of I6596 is 2.9 AA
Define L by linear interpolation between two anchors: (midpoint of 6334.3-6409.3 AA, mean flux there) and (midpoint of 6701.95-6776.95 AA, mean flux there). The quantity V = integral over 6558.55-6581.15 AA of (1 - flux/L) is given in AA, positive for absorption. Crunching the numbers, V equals 2.43 AA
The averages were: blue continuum 22.4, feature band 19.2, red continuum 20.8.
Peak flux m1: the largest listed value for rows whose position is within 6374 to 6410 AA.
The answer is 23.17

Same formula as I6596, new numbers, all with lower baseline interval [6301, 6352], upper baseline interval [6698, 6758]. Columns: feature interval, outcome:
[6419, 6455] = 0.2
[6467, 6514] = 0.6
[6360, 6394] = -0.1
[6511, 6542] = 0.1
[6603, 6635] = 0.3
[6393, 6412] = 0.0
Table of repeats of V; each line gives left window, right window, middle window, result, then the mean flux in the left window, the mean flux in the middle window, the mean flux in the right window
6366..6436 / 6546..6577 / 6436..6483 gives -1.01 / 22.3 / 21.8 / 19.7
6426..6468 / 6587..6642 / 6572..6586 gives 0.30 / 21.9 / 20.9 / 21.2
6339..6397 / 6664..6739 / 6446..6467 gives 0.04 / 22.5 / 22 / 21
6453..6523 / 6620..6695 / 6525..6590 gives 2.16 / 21.6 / 20.7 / 21.1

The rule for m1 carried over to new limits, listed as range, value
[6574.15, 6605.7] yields 22.01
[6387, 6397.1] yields 23.11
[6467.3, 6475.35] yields 21.47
